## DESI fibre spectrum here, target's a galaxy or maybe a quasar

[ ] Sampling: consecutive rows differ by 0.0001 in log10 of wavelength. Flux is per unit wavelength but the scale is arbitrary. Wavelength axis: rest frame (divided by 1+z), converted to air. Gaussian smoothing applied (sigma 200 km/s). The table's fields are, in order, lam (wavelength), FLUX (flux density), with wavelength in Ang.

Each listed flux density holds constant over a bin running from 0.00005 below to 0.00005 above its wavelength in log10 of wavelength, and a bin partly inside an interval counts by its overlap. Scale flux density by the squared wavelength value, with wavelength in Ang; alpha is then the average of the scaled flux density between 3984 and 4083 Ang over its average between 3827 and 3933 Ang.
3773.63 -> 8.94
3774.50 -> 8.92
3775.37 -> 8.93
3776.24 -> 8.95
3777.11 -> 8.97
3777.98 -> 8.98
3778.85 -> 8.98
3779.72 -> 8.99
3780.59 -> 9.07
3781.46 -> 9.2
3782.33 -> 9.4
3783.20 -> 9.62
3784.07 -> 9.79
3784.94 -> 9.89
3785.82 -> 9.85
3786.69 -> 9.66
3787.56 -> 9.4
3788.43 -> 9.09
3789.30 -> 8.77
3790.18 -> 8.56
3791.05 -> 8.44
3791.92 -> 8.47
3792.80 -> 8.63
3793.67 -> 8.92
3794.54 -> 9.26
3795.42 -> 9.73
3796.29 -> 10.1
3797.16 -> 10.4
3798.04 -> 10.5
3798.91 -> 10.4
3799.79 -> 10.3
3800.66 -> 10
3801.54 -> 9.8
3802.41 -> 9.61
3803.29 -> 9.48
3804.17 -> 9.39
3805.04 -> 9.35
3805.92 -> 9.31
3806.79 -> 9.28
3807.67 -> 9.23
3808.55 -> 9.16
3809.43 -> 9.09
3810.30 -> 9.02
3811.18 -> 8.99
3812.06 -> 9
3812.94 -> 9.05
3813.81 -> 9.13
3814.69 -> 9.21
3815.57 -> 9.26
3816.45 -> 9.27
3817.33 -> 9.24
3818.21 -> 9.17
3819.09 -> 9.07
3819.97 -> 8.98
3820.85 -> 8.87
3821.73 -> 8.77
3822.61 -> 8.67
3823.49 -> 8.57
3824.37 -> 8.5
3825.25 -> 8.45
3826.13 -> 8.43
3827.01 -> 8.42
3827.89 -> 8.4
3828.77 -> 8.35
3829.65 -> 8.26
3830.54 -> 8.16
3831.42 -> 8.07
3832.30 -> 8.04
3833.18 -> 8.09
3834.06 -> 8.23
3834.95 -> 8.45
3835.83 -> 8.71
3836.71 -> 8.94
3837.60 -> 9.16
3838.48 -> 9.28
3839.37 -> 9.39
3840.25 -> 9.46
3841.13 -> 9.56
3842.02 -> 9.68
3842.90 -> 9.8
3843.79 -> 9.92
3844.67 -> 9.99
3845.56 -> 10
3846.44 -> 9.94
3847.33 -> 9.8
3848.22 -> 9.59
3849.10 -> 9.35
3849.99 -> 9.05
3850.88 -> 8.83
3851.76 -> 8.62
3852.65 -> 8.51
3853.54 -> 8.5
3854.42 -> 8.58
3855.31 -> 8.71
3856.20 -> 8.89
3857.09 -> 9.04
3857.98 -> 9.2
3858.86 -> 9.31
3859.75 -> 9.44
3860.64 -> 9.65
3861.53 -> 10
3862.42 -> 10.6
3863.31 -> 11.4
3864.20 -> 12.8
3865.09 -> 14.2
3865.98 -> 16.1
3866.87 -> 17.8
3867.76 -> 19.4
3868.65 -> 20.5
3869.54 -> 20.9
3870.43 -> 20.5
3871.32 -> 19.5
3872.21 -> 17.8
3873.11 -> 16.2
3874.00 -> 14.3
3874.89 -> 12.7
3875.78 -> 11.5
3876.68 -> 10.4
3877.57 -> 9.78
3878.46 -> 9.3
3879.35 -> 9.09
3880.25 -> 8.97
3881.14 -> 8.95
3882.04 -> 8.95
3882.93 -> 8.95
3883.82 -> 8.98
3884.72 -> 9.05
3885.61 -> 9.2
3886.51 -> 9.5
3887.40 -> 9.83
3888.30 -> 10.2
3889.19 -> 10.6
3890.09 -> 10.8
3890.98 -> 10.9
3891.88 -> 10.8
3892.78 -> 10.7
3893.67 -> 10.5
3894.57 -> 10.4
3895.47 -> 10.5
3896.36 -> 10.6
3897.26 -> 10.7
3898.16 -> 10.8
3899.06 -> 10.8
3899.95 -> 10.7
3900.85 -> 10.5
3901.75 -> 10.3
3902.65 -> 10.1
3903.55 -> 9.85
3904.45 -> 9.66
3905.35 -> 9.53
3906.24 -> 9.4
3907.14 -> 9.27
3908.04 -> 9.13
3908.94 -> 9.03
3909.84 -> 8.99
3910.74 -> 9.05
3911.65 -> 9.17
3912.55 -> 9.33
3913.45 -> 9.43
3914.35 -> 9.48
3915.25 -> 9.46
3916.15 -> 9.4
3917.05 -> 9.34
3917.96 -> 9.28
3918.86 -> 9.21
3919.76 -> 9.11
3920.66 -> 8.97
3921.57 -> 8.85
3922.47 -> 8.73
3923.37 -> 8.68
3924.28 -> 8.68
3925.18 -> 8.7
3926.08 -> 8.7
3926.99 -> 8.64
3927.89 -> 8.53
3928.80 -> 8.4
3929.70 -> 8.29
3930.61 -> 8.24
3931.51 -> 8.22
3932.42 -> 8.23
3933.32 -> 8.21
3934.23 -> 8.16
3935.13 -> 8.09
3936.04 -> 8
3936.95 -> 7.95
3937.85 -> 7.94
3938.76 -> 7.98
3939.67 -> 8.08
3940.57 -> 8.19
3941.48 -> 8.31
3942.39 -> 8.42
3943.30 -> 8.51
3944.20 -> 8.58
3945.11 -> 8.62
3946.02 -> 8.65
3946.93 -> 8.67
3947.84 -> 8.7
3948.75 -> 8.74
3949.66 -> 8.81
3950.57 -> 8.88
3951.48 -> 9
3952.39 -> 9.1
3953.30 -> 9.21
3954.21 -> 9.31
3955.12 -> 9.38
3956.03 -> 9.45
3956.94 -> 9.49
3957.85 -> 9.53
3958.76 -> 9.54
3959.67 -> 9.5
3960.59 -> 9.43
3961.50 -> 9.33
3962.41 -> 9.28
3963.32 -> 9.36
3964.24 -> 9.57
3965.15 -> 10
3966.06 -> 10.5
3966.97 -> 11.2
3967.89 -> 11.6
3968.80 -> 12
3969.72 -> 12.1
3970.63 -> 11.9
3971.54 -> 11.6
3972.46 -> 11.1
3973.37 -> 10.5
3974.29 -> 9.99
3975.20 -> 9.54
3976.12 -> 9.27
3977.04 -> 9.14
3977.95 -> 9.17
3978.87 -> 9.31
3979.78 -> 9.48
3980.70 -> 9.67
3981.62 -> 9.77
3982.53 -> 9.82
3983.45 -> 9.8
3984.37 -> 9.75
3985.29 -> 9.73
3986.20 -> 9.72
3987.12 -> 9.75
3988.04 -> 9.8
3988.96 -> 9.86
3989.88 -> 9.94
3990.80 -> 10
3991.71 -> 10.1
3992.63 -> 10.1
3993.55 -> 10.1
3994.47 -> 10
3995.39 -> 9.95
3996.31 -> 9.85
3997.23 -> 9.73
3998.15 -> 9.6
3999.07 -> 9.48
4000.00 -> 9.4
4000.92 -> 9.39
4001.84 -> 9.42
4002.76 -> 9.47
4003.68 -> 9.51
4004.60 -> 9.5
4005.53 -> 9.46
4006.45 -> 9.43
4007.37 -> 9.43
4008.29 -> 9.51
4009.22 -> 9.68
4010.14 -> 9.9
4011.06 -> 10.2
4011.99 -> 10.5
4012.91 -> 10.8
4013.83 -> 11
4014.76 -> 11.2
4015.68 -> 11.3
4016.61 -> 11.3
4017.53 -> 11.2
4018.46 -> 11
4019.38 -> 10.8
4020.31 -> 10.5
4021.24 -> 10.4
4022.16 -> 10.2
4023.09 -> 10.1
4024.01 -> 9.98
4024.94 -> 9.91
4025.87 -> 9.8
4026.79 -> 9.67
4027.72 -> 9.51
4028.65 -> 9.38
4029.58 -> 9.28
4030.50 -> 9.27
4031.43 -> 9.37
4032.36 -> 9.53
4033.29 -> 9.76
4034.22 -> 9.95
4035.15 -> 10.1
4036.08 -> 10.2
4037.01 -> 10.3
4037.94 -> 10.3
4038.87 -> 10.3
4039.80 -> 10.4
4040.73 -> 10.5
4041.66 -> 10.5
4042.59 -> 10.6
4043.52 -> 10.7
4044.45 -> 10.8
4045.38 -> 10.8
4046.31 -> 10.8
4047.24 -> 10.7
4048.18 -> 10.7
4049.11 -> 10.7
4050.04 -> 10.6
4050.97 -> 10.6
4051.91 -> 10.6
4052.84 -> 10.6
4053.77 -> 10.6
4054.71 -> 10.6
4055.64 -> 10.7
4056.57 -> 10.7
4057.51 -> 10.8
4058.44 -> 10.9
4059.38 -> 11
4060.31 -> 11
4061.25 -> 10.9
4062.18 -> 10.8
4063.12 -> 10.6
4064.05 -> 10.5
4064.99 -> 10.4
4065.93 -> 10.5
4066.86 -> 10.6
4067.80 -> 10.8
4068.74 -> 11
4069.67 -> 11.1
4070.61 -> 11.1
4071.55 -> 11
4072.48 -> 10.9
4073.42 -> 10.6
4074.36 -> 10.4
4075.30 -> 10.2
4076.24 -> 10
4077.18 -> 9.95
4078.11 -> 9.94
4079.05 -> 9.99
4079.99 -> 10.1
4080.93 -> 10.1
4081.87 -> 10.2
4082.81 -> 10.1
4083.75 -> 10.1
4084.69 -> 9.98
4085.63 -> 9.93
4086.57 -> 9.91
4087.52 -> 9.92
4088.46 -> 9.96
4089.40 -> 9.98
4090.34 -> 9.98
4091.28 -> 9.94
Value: 1.1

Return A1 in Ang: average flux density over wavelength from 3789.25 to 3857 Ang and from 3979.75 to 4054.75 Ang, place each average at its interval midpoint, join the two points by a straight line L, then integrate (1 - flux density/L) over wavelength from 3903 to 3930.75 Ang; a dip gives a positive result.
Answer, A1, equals 1.5 Ang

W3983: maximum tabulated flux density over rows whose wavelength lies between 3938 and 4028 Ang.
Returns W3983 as 12.1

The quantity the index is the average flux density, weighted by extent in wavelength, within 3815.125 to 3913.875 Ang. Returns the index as 10.3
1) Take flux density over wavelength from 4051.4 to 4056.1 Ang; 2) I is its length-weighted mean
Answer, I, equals 10.6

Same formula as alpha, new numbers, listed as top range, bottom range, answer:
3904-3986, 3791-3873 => 0.96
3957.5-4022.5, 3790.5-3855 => 1.20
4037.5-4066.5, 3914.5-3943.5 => 1.32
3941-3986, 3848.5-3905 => 0.89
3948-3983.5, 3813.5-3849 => 1.17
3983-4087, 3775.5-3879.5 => 1.12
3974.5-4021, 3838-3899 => 0.95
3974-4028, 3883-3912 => 1.05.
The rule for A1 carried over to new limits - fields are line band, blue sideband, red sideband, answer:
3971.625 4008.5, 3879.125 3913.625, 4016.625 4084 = 1.62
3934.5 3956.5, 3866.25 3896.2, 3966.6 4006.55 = 4.64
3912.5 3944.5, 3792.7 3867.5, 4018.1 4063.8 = 4.19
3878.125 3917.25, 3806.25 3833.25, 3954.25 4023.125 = -1.73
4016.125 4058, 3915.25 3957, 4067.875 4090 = -2.23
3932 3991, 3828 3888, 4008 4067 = 6.37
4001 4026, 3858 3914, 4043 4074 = 1.64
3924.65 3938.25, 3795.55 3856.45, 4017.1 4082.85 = 2.01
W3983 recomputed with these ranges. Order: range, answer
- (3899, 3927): 10.8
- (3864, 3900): 20.9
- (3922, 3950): 8.81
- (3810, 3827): 9.27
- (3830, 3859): 10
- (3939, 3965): 9.57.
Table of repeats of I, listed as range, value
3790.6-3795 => 8.75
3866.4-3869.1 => 19.2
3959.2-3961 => 9.43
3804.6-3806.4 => 9.37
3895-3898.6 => 10.6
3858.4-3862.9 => 9.82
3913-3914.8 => 9.47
